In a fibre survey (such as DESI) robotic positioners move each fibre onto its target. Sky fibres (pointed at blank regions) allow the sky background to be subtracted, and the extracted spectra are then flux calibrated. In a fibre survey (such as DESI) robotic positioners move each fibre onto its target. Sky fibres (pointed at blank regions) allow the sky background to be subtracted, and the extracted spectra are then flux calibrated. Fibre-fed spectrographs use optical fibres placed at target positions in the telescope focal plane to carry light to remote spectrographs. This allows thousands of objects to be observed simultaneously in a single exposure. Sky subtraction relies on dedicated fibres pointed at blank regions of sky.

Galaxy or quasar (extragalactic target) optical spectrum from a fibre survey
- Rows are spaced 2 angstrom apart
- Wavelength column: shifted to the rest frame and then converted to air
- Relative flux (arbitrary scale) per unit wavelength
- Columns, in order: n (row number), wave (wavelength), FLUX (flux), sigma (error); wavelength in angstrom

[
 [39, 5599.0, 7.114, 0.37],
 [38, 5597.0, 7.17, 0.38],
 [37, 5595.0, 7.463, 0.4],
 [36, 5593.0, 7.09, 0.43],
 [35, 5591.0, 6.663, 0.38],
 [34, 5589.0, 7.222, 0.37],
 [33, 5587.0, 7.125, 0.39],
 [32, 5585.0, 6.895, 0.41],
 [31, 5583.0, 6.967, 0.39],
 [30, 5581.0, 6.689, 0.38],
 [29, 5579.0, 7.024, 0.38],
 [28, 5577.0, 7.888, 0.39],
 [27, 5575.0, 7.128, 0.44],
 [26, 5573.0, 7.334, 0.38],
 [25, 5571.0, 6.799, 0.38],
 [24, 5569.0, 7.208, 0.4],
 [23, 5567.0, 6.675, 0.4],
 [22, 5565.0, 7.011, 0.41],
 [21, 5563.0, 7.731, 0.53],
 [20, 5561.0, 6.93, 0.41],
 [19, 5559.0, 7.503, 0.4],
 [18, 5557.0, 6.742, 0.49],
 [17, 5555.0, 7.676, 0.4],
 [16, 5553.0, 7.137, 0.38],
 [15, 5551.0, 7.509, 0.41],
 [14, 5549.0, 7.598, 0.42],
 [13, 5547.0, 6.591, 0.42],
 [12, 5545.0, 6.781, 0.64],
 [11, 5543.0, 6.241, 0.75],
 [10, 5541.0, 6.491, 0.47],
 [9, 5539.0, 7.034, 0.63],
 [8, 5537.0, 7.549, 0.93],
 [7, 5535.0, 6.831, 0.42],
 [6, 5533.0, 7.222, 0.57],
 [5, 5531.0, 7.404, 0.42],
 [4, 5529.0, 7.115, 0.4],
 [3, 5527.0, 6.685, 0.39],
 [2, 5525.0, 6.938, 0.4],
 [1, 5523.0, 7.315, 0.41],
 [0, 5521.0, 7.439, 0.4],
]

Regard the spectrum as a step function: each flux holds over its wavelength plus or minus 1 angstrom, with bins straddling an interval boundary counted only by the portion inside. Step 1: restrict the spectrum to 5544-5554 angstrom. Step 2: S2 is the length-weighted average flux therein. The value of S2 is 7.12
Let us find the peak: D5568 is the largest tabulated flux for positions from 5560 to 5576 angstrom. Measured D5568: 7.731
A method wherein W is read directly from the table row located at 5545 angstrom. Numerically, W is 6.781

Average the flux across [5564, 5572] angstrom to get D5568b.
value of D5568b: 6.92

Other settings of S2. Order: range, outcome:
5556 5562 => 7.06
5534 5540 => 7.14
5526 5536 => 7.05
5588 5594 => 6.99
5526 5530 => 6.9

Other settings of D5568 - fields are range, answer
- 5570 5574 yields 7.334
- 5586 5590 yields 7.222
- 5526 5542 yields 7.549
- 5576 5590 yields 7.888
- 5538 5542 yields 7.034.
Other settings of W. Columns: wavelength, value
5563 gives 7.731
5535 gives 6.831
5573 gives 7.334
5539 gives 7.034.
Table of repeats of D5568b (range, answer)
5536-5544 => 6.83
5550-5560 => 7.31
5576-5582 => 7.2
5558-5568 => 7.17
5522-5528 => 6.98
